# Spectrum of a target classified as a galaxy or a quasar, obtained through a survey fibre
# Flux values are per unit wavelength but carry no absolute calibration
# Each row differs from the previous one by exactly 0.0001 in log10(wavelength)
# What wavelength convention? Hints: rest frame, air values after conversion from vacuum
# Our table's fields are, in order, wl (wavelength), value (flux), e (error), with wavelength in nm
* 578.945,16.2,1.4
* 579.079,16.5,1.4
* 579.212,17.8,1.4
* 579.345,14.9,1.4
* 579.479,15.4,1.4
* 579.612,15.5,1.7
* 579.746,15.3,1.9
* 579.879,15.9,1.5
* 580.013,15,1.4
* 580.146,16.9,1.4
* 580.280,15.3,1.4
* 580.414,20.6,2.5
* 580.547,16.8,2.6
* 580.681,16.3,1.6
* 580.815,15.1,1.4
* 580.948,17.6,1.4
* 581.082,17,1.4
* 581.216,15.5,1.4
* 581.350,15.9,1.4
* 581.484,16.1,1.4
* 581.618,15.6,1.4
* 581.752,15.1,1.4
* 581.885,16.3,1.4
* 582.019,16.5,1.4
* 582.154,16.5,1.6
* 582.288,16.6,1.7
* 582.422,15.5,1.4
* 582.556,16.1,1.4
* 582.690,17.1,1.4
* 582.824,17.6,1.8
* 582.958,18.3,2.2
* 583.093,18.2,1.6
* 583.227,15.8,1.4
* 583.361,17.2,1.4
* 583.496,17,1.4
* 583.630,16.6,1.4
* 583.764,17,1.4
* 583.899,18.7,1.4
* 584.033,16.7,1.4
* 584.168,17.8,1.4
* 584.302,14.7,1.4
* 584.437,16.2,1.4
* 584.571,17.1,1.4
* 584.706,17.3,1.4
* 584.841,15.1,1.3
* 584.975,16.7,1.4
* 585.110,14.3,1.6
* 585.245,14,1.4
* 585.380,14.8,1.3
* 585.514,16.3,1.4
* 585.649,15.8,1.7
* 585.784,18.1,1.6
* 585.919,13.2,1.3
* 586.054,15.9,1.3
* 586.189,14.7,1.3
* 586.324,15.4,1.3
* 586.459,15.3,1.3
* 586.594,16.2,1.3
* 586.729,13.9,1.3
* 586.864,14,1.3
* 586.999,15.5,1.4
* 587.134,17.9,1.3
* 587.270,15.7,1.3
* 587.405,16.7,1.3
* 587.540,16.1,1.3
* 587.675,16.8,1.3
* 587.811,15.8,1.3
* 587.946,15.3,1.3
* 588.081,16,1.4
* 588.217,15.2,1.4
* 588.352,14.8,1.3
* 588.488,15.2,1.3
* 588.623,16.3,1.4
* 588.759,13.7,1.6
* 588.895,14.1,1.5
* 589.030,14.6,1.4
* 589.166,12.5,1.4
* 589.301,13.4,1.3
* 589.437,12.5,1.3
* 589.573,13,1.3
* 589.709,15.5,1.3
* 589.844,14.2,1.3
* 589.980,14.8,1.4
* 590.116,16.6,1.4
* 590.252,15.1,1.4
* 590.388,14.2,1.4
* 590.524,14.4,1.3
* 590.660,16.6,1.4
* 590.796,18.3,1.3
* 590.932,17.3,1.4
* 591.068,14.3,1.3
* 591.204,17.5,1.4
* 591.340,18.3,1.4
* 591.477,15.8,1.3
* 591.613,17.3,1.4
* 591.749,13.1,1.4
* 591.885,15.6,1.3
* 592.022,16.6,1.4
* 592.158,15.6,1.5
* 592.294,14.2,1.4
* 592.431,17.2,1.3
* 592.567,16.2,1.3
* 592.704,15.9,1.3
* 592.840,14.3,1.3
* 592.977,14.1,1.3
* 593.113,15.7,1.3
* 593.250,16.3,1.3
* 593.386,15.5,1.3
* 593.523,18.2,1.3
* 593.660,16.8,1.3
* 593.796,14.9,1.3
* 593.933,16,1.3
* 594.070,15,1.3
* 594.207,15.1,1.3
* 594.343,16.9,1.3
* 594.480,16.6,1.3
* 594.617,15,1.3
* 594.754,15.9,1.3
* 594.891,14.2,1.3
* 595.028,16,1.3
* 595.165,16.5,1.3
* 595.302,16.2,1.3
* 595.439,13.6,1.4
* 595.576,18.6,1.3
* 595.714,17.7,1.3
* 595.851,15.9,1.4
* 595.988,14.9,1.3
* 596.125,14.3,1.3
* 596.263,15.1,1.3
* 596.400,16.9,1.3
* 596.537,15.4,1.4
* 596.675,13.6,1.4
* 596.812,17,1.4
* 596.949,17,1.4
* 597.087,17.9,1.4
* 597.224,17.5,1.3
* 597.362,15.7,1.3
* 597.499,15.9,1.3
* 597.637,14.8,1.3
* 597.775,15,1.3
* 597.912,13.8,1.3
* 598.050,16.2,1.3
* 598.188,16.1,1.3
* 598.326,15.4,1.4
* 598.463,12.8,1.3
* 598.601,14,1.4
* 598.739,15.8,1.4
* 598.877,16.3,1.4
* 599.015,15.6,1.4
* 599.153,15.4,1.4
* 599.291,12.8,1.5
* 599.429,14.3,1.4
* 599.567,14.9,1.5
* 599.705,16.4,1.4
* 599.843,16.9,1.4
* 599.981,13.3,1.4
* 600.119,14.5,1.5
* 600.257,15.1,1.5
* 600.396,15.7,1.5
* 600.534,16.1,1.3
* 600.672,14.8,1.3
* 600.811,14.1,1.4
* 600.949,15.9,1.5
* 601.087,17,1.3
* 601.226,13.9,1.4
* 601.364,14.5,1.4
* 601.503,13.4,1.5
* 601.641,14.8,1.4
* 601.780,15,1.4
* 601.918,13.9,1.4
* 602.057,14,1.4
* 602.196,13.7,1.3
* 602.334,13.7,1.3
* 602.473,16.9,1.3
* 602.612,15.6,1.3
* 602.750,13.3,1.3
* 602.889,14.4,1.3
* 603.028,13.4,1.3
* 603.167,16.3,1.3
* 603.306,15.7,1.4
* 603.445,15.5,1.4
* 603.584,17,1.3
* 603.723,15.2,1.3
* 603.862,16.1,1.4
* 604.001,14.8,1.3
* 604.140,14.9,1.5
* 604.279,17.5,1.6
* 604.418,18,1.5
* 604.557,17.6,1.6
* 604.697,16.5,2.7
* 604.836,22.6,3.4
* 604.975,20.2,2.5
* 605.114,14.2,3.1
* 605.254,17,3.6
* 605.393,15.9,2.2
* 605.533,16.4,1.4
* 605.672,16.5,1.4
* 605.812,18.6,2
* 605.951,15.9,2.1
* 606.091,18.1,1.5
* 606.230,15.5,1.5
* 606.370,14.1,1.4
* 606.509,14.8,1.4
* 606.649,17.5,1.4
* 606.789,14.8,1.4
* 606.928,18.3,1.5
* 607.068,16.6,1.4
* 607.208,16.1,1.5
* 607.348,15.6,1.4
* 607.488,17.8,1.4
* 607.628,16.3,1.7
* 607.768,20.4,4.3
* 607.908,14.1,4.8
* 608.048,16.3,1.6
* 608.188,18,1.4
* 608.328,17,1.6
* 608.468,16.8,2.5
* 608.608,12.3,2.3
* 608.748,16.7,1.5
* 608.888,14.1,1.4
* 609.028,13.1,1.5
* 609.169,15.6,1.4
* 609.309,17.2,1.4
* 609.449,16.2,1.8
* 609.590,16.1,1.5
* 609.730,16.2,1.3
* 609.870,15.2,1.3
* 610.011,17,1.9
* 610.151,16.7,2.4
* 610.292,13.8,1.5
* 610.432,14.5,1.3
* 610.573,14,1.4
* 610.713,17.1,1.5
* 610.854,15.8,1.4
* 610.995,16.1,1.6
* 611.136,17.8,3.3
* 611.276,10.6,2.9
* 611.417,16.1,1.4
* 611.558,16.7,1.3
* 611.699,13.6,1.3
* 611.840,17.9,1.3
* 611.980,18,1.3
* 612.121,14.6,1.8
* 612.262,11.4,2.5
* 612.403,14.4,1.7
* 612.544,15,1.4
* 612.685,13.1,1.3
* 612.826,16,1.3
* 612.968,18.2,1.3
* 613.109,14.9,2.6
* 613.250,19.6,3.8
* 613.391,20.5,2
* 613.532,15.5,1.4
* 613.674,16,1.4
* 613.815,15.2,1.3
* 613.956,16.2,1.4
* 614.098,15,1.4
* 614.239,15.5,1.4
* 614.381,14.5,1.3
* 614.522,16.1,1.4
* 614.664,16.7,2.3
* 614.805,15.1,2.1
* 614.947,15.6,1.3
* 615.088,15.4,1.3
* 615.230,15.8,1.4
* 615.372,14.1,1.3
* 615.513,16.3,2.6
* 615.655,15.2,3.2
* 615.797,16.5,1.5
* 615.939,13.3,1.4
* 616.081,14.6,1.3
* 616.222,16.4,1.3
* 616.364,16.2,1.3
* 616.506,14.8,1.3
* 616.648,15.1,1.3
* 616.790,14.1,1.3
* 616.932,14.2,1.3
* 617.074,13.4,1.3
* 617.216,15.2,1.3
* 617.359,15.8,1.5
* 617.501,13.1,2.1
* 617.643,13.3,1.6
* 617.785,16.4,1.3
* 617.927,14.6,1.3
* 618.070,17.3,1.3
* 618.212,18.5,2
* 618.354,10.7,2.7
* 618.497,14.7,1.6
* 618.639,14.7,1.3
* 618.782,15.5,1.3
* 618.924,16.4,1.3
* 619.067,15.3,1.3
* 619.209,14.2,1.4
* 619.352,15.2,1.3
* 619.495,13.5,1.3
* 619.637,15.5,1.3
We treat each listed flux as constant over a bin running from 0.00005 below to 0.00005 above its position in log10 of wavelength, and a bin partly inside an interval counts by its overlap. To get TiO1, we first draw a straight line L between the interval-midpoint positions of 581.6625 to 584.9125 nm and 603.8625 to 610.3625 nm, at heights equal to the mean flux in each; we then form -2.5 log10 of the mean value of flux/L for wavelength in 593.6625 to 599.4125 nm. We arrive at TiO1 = 0.06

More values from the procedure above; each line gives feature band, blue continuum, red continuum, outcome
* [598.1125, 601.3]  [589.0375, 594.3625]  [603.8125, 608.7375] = 0.072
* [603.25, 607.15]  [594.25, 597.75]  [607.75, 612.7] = -0.065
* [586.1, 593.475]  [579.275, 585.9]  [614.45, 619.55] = 0.047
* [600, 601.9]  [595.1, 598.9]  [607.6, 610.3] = 0.063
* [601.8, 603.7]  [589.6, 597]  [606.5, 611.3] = 0.071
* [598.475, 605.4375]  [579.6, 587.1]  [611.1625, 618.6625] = 0.015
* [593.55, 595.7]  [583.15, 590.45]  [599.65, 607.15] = -0.019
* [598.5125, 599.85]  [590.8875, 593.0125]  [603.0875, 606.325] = 0.085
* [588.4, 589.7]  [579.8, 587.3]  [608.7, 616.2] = 0.152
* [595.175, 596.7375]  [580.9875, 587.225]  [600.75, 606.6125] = 0.017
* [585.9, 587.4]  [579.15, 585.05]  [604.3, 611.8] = 0.074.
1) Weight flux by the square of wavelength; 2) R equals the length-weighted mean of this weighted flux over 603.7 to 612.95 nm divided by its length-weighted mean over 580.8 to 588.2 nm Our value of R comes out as 1.08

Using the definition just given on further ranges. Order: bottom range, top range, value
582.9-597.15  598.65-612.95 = 1.05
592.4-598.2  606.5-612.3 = 1.05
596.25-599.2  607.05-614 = 1.06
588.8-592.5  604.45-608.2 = 1.16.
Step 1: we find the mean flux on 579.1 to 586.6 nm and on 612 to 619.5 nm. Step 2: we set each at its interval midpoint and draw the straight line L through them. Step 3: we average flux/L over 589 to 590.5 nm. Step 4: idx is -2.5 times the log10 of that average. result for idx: 0.132 mag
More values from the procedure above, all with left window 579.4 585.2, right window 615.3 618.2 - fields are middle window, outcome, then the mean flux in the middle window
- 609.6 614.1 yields -0.03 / 15.7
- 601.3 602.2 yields 0.11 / 14.2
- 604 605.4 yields -0.12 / 17.4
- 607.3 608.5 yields -0.10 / 16.9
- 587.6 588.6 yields 0.04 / 15.6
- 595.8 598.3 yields 0.01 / 15.7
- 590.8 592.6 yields -0.01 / 16.2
